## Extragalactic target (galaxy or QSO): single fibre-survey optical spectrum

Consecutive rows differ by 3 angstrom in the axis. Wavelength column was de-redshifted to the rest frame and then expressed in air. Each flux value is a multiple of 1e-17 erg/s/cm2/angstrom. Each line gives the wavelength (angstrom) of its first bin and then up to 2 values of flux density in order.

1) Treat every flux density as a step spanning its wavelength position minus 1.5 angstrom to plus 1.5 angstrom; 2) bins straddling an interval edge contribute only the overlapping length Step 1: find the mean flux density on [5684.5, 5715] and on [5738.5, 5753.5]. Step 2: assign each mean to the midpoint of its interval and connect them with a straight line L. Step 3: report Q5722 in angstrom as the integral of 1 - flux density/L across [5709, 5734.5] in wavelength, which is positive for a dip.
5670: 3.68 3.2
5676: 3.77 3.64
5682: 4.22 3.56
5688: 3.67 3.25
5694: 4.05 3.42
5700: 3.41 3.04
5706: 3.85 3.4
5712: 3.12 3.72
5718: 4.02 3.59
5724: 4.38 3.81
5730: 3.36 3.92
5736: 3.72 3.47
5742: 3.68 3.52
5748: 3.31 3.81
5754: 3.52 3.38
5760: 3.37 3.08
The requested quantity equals -1.4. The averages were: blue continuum 3.49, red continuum 3.56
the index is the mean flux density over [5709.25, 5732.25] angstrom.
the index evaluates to 3.7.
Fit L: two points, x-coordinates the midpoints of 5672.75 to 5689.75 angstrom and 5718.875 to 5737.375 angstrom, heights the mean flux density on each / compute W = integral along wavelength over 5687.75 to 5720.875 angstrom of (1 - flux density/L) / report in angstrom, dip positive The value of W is 1.9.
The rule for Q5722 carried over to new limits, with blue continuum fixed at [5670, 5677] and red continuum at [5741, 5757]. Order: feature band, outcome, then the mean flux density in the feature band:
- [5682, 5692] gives -0.29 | 3.61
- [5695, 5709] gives 0.29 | 3.45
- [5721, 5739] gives -1.27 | 3.79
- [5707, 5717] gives 0.17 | 3.47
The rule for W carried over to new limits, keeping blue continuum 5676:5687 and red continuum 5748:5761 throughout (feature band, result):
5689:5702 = 0.8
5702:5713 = 0.9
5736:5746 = -0.1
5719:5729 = -0.8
